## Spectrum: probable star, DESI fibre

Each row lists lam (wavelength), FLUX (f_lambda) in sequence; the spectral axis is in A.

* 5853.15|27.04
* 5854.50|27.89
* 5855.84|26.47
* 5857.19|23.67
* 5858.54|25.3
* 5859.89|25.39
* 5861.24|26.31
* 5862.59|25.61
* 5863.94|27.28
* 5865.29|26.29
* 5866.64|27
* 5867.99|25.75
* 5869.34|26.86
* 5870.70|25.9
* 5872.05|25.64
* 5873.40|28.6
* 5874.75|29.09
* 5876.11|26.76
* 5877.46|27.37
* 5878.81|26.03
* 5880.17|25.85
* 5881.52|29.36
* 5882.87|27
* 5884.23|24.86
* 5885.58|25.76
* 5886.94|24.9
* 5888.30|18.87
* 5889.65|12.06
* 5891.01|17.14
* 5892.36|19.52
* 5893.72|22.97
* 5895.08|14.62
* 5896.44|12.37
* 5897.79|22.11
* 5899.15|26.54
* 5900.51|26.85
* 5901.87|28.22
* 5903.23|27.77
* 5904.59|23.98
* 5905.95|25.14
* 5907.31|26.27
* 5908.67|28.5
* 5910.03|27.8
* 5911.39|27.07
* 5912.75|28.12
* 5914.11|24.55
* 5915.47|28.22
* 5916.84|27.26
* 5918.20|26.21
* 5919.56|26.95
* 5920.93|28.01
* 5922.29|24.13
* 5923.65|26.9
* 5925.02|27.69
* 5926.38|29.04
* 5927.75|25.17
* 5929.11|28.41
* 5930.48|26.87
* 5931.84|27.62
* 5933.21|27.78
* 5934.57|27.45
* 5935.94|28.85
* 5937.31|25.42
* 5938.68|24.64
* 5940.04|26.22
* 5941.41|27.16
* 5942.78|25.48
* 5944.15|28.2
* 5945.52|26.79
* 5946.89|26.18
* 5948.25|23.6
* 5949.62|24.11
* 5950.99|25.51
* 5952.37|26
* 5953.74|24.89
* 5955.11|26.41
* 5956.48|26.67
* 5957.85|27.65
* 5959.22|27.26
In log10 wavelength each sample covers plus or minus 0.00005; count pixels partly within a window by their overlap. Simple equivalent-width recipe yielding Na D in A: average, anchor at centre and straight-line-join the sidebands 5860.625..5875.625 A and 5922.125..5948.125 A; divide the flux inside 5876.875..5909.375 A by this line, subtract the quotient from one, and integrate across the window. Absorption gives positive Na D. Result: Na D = 4.0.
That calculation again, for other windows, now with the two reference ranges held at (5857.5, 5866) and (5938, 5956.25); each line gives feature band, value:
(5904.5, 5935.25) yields -1.3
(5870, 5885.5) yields -0.6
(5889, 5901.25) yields 3.1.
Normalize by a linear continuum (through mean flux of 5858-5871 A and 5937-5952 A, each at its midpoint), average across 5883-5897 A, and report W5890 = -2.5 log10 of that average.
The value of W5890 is 0.31 mag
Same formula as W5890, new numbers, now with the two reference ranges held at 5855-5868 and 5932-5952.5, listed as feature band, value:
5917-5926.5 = -0.03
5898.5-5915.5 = -0.03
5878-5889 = 0.03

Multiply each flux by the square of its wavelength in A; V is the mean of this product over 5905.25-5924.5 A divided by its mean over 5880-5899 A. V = 1.27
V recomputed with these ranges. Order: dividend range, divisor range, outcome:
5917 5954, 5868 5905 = 1.12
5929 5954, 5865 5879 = 1.00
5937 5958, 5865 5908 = 1.09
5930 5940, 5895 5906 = 1.16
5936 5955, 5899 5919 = 0.97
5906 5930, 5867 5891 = 1.09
